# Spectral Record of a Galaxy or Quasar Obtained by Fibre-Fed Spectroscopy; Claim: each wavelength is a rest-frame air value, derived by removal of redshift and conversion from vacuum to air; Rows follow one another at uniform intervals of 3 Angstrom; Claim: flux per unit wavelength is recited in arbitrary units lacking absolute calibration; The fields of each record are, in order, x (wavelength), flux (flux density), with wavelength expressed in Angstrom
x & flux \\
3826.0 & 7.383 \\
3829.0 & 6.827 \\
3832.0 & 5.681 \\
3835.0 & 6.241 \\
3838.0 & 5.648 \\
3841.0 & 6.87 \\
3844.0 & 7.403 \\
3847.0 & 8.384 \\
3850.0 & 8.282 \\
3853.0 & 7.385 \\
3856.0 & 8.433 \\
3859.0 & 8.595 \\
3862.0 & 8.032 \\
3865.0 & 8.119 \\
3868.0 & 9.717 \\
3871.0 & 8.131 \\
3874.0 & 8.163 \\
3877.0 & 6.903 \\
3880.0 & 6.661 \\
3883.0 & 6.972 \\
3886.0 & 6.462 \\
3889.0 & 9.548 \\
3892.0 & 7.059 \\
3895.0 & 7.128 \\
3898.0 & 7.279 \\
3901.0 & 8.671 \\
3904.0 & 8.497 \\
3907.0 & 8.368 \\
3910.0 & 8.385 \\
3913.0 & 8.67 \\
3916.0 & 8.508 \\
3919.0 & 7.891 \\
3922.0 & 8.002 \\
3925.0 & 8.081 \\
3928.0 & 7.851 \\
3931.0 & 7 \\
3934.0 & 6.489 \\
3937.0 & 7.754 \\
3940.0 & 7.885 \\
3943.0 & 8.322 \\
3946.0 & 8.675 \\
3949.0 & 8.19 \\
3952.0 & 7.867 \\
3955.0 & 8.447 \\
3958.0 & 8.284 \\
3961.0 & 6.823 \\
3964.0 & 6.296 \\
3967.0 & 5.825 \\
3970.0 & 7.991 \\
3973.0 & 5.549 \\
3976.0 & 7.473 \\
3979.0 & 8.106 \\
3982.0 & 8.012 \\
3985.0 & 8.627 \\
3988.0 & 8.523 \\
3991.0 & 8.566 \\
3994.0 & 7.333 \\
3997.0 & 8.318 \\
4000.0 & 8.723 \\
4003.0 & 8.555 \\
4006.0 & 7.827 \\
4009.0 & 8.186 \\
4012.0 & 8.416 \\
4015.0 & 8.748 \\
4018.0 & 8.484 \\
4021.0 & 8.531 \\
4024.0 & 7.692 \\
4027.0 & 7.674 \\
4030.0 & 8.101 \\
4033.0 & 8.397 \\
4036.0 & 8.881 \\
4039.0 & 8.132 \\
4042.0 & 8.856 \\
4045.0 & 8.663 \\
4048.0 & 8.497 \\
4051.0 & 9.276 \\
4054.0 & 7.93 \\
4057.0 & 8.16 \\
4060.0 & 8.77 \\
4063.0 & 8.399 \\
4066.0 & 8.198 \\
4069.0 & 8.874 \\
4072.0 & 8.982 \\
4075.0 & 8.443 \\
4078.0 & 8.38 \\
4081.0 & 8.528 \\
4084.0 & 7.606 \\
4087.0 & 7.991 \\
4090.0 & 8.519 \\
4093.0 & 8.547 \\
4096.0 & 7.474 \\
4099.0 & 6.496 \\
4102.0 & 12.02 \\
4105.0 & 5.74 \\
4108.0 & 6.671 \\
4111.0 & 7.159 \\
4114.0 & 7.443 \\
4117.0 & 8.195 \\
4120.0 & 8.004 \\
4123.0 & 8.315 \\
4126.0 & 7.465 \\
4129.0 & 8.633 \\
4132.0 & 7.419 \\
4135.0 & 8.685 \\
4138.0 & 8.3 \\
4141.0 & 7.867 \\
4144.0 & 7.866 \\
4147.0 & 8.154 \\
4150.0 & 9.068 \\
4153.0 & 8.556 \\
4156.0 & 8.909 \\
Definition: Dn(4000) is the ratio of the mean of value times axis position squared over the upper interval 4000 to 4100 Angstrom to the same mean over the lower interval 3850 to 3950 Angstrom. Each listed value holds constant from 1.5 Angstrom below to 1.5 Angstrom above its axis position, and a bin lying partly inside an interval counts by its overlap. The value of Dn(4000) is 1.1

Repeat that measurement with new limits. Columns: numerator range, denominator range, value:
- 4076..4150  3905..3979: 1.13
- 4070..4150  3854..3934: 1.13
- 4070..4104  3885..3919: 1.14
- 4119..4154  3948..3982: 1.21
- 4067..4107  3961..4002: 1.14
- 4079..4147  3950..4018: 1.08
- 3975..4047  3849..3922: 1.11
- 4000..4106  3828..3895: 1.22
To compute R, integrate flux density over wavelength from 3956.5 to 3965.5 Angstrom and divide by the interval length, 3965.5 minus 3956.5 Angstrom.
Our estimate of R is 7.13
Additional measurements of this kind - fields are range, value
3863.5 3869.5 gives 8.92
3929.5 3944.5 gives 7.49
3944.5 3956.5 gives 8.29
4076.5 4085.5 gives 8.17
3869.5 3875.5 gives 8.15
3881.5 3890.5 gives 7.66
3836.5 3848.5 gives 7.08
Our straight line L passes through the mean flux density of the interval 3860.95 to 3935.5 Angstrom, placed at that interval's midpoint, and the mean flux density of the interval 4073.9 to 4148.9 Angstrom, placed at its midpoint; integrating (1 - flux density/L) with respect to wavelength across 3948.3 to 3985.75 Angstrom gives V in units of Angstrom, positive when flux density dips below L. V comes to 2.1 Angstrom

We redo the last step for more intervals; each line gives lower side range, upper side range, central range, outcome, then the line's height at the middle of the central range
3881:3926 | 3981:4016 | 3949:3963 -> 0.5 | 8.15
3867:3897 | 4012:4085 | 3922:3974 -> 2.8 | 7.95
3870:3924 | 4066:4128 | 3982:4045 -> -2.9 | 7.97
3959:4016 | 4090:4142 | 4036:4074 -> -3.5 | 7.86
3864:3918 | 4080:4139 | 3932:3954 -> 0.2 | 7.96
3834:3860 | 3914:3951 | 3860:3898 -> -0.5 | 7.63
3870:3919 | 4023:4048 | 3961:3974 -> 2.6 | 8.09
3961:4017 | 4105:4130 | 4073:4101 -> -1.6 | 7.65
